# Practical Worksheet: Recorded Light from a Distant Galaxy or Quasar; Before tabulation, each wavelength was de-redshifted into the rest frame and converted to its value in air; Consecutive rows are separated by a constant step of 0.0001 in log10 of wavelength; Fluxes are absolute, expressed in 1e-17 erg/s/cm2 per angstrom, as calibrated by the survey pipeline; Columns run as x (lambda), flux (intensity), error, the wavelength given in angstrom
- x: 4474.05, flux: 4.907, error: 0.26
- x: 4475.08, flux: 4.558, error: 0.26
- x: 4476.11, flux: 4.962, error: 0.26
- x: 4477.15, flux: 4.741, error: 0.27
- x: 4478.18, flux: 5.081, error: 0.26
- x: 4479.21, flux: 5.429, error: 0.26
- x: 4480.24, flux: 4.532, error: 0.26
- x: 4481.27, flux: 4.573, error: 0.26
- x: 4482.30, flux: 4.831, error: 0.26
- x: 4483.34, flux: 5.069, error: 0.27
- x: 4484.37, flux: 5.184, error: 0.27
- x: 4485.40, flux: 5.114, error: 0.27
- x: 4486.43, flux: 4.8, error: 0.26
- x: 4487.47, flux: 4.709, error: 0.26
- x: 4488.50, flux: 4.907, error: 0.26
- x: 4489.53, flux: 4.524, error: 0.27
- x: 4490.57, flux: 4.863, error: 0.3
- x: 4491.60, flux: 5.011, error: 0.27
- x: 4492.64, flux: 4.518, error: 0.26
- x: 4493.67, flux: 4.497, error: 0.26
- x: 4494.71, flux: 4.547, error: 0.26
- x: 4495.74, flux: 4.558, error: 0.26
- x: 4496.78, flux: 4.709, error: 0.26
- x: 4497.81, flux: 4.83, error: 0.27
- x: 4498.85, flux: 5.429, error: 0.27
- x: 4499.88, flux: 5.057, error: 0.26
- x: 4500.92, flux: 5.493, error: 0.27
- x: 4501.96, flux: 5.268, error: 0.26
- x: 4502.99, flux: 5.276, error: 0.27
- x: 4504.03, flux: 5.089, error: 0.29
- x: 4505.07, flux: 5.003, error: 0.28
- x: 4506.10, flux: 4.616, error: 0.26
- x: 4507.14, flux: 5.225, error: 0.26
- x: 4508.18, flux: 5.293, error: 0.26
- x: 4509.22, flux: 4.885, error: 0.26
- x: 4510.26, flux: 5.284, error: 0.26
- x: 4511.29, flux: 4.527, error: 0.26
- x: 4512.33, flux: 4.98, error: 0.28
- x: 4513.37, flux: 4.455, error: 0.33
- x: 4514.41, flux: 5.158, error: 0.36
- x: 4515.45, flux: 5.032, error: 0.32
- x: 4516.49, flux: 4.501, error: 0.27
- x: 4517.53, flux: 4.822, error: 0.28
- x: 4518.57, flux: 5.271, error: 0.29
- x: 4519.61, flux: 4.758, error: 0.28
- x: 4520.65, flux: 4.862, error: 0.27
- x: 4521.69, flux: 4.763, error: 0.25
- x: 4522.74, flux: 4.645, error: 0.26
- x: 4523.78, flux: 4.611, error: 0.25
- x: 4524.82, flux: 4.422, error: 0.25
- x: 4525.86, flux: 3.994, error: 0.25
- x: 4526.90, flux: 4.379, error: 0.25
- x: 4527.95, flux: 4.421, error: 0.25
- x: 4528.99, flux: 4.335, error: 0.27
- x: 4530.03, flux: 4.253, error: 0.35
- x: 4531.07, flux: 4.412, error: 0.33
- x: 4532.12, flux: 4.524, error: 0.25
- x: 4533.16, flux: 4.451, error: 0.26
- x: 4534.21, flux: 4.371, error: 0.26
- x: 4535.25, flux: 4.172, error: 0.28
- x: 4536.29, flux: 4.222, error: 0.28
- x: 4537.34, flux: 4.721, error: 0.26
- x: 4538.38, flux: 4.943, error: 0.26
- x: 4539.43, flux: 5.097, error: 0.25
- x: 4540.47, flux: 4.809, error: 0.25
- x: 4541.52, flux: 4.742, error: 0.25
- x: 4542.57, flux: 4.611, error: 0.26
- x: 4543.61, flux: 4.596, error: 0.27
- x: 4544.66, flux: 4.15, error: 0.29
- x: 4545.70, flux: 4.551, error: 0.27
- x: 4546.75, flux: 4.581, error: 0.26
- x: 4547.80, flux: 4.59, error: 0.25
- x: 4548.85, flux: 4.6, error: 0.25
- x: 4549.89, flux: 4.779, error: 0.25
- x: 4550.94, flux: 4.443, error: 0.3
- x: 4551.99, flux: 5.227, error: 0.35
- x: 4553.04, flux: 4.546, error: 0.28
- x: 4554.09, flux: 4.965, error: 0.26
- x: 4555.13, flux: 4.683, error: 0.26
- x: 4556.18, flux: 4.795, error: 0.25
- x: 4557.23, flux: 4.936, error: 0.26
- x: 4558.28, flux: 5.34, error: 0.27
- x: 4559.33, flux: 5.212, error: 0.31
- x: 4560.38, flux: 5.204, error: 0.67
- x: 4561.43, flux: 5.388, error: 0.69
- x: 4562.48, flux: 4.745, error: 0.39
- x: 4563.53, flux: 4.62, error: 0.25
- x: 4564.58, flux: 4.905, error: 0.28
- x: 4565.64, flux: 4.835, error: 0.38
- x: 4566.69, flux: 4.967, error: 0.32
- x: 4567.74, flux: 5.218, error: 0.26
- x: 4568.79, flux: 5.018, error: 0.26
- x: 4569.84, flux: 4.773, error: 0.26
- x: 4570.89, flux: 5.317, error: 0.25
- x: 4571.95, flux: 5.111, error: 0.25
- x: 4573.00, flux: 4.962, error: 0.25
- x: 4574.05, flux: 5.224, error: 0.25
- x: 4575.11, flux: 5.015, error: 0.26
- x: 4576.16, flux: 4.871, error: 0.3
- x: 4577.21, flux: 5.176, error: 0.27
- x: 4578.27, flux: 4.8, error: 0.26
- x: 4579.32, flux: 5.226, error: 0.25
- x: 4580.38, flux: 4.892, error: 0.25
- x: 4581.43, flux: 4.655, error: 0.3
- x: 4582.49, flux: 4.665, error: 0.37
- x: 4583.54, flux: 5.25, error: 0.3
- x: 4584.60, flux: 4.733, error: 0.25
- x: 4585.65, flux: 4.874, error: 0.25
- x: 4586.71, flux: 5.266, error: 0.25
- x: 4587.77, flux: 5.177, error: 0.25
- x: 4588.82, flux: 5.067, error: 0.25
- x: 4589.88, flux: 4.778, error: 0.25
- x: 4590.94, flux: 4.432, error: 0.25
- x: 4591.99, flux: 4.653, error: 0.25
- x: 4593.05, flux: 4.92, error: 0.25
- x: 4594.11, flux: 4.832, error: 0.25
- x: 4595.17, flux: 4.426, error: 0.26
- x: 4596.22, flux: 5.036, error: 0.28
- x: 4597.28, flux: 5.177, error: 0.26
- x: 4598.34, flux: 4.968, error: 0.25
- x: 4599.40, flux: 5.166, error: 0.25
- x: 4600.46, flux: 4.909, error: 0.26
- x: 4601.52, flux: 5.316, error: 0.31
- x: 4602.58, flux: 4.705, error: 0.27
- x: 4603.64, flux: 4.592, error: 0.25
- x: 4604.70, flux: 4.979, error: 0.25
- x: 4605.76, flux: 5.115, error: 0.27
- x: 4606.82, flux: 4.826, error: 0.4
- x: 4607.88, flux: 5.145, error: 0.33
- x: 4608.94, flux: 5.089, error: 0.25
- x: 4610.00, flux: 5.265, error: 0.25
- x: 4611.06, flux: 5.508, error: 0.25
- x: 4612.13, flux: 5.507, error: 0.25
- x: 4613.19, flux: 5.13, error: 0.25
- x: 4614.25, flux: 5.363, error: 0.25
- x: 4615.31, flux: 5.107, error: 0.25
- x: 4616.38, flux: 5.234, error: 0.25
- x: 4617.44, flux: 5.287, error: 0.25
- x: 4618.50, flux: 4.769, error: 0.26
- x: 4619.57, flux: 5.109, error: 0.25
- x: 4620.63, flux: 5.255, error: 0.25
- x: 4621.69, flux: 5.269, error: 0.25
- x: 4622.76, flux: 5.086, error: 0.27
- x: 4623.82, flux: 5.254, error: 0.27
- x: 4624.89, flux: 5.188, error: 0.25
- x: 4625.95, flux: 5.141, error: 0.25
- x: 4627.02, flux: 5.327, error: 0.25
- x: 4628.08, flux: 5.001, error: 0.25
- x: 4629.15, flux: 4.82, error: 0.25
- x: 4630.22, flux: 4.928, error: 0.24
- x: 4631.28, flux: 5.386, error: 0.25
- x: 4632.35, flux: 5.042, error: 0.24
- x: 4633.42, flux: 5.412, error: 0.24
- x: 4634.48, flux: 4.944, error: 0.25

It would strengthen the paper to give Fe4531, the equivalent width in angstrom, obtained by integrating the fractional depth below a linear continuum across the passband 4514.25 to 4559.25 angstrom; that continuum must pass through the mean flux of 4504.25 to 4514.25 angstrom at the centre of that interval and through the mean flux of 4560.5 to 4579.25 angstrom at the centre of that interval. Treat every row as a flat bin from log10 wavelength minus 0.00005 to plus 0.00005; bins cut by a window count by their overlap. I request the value 2.8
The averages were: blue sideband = 4.93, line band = 4.65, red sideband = 5.01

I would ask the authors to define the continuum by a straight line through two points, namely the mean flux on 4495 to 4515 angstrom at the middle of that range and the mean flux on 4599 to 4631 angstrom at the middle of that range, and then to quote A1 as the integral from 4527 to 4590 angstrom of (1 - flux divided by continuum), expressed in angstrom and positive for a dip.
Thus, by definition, 3.1 angstrom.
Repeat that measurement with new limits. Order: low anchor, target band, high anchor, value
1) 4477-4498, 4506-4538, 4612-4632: 1.58 angstrom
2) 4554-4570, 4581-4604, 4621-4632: 0.74 angstrom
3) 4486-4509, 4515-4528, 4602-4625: 0.79 angstrom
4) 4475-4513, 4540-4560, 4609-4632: 1.15 angstrom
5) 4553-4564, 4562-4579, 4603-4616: 0.11 angstrom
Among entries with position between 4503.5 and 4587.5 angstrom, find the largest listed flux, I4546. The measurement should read 5.388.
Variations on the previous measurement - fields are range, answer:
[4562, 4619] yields 5.508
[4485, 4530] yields 5.493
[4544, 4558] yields 5.227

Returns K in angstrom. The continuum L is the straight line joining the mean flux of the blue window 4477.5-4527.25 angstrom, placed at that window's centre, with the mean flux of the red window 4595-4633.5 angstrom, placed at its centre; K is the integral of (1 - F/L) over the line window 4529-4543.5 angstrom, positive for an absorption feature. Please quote 1.1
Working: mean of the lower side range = 4.86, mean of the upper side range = 5.11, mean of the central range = 4.56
